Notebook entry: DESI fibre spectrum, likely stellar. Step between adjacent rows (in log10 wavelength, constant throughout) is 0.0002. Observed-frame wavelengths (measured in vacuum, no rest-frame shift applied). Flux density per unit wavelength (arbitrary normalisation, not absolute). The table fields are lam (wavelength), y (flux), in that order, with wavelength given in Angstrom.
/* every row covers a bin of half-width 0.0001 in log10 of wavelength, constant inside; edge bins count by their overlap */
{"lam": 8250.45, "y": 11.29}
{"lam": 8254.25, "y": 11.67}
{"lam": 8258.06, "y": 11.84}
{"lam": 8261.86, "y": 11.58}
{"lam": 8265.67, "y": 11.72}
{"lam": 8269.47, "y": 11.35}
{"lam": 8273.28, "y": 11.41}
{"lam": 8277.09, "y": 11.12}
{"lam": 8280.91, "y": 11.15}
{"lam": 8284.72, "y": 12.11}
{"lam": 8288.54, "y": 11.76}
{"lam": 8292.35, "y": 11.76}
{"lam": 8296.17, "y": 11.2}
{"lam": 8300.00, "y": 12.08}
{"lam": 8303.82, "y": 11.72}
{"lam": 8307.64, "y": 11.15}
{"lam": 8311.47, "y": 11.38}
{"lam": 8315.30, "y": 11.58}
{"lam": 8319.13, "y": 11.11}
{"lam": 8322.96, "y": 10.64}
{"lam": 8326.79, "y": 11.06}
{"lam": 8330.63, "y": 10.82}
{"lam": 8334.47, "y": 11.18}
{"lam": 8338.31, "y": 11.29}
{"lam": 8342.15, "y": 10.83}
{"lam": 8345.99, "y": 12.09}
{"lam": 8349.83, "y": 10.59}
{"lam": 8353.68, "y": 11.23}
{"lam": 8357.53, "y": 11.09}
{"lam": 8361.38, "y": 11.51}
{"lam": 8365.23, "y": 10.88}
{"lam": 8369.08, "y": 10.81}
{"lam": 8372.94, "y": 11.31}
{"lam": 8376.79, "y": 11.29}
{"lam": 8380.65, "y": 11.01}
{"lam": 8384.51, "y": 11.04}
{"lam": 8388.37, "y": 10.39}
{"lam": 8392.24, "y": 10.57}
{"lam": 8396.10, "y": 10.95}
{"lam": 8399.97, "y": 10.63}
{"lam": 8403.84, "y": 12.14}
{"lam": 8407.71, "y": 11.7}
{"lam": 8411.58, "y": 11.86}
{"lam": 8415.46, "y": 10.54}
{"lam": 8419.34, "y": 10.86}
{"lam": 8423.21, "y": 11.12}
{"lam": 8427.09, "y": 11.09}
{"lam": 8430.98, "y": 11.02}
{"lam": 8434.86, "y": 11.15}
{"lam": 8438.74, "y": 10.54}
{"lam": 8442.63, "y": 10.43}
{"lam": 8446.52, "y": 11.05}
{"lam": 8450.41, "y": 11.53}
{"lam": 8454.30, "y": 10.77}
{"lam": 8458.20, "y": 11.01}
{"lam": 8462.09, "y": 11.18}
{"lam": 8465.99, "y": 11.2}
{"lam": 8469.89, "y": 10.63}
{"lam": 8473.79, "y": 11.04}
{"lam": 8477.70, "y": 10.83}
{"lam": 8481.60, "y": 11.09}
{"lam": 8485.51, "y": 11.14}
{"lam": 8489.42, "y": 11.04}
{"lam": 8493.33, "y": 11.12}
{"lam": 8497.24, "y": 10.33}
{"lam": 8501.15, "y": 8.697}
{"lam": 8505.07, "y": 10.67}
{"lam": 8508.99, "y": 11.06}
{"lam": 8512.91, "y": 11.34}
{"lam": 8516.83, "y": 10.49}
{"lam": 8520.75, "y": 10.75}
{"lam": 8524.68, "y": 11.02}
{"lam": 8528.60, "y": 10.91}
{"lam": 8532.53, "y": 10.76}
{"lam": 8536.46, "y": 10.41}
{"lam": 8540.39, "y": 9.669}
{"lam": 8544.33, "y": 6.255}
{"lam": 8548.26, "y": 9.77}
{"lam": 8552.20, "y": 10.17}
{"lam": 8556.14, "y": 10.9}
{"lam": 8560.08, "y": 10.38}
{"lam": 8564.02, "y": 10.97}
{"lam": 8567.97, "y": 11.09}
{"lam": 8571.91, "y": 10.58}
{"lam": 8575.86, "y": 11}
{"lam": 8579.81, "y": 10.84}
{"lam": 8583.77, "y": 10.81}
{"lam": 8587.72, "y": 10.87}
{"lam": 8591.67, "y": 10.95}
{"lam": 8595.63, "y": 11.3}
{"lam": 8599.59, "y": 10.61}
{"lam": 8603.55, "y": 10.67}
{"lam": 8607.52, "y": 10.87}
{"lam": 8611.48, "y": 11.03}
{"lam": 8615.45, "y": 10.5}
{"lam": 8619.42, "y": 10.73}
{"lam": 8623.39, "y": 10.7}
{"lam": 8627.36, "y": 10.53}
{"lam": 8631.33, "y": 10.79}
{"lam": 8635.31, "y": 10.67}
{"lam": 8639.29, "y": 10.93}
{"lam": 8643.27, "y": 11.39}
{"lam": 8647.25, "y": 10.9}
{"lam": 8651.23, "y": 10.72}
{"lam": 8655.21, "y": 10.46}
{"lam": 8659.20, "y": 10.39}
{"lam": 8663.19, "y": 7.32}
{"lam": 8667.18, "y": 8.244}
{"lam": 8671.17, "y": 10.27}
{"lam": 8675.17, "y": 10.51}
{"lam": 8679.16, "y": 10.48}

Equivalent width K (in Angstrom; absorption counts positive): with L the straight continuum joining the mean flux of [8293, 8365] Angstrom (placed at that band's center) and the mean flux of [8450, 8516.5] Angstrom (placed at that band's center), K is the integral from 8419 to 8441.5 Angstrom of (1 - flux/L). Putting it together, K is 0.06 Angstrom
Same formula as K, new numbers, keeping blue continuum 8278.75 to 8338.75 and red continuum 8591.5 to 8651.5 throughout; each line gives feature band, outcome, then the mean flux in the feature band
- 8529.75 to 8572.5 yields 3.4 Angstrom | 10.1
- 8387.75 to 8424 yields 0.3 Angstrom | 11.1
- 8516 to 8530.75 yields 0.2 Angstrom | 10.8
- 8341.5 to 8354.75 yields 0.1 Angstrom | 11.2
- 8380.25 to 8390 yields 0.4 Angstrom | 10.8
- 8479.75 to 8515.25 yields 1.1 Angstrom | 10.7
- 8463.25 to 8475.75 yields 0.1 Angstrom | 11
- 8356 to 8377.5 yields 0.3 Angstrom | 11.1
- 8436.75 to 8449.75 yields 0.4 Angstrom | 10.8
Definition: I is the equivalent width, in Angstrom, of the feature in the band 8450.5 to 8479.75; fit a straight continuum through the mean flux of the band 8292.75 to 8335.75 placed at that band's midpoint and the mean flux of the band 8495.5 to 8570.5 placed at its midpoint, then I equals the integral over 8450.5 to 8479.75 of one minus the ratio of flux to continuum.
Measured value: -1.06 Angstrom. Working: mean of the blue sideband 11.3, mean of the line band 11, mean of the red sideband 10.3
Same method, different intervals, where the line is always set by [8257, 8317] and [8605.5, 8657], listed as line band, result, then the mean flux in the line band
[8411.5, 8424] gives 0.3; 11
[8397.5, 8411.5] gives -0.3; 11.5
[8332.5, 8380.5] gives 1.0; 11.2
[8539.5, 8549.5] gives 2.4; 8.36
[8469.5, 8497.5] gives 0.4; 11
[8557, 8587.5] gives 0.3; 10.8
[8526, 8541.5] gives 0.7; 10.5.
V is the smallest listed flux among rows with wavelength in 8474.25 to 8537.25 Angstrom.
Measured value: 8.697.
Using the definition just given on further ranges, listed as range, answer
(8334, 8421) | 10.39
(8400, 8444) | 10.43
